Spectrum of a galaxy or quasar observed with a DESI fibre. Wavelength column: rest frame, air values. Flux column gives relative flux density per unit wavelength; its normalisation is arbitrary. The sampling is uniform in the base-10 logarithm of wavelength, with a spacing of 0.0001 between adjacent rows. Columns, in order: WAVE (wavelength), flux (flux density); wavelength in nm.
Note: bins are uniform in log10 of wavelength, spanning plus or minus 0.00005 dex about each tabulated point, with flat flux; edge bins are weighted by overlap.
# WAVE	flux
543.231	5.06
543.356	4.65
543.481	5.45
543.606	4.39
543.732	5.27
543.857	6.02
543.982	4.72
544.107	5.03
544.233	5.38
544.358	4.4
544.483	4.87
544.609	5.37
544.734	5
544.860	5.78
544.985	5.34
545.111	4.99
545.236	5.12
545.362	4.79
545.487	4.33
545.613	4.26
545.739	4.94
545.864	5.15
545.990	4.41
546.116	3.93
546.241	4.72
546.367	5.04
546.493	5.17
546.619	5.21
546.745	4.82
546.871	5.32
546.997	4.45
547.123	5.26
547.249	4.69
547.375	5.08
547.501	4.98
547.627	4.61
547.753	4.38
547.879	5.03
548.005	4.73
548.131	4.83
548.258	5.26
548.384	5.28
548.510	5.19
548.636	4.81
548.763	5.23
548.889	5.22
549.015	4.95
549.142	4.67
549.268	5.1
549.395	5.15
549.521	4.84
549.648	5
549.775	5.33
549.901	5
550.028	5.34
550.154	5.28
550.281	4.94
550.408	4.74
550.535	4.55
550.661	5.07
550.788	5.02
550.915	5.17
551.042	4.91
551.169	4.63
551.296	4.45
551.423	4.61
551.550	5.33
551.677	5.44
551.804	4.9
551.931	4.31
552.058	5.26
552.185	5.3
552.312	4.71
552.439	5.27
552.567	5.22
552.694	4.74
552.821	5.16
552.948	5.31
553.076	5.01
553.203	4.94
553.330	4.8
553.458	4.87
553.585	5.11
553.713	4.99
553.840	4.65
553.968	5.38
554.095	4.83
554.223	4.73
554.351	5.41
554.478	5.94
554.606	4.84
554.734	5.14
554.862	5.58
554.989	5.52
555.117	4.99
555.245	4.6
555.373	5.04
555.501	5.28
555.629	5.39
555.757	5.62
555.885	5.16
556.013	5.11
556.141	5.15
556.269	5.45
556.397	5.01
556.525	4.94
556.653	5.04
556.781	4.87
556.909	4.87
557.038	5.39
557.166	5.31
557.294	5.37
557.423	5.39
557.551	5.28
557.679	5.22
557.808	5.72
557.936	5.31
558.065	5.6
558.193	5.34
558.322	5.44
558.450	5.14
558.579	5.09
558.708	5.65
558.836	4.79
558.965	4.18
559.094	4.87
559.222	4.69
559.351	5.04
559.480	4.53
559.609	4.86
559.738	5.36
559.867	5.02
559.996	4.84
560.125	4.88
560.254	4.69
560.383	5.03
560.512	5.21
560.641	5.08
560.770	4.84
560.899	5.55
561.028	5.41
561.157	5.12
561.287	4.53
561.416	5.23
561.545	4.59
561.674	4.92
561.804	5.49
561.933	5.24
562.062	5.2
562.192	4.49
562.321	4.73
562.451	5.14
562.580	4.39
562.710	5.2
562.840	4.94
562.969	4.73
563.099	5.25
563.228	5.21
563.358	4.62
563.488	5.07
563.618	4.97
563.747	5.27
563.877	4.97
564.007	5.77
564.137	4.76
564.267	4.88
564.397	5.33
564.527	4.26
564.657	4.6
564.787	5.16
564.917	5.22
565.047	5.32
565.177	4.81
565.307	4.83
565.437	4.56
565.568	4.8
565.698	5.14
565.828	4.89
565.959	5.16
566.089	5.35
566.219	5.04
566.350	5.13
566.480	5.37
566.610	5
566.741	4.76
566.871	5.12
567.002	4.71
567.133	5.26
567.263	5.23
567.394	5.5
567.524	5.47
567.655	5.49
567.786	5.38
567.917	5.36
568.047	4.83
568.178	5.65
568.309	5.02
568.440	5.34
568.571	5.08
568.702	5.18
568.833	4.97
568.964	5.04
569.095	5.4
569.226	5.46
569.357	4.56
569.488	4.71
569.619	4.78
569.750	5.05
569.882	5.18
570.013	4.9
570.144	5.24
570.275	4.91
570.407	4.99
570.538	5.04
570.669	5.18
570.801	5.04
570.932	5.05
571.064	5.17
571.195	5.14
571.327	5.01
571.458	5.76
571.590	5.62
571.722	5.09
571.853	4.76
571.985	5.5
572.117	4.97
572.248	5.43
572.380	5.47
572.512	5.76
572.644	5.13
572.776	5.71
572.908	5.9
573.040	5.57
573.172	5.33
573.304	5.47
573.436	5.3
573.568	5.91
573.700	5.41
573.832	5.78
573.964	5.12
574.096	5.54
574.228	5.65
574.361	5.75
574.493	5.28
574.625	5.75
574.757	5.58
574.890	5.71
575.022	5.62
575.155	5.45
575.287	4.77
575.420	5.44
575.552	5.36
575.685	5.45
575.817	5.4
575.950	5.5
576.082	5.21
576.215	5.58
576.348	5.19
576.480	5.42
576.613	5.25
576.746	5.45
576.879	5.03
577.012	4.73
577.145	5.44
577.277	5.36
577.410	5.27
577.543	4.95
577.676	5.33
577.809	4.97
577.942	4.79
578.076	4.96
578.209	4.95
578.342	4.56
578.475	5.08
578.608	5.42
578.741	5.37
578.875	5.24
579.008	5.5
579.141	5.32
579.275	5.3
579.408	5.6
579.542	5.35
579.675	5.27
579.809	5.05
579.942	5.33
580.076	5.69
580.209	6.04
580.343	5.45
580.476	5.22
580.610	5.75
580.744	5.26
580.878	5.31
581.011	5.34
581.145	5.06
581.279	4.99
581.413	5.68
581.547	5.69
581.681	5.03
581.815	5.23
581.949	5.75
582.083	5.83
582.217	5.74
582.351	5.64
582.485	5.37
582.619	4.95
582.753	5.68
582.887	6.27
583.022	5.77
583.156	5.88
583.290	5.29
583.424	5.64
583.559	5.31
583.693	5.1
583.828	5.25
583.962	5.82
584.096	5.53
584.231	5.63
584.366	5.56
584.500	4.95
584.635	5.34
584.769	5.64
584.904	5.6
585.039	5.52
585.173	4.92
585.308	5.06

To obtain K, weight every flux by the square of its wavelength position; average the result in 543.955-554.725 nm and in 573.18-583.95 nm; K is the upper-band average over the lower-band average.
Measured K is 1.20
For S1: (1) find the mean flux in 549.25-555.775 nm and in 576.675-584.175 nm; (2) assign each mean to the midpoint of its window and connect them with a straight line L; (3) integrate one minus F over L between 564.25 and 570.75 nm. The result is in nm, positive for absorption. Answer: 0.177 nm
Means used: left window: 5.05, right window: 5.36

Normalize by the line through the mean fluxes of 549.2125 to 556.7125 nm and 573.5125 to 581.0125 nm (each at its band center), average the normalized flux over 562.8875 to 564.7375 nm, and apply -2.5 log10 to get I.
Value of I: 0.04 mag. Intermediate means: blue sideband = 5.06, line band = 4.98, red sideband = 5.35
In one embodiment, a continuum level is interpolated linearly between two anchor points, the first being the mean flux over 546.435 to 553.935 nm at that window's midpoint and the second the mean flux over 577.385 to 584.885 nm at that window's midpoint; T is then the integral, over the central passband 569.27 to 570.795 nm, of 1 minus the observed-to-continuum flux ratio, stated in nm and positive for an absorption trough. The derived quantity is 0.08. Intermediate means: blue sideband 4.98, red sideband 5.38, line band 4.97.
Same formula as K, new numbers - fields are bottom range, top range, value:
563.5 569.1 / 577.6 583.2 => 1.11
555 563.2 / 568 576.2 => 1.09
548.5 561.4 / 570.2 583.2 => 1.14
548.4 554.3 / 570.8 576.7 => 1.17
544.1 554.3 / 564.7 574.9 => 1.14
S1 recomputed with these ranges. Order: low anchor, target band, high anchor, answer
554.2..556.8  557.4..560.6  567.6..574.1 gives 0.076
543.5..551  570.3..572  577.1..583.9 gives 0.029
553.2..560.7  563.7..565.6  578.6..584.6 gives 0.091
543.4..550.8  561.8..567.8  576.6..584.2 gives 0.159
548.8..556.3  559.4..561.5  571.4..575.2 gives 0.087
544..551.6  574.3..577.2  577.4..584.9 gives -0.037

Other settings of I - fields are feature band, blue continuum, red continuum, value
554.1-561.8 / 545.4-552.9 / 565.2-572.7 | -0.022 mag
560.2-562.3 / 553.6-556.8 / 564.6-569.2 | 0.021 mag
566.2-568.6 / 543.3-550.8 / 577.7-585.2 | 0.003 mag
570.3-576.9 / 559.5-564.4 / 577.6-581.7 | -0.038 mag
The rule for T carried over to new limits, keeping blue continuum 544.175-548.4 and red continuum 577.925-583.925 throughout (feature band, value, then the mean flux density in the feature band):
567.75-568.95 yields 0.01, 5.19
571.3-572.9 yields -0.03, 5.38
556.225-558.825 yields -0.10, 5.26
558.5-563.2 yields 0.13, 4.97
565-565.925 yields 0.05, 4.9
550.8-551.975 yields 0.02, 4.88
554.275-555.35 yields -0.05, 5.24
